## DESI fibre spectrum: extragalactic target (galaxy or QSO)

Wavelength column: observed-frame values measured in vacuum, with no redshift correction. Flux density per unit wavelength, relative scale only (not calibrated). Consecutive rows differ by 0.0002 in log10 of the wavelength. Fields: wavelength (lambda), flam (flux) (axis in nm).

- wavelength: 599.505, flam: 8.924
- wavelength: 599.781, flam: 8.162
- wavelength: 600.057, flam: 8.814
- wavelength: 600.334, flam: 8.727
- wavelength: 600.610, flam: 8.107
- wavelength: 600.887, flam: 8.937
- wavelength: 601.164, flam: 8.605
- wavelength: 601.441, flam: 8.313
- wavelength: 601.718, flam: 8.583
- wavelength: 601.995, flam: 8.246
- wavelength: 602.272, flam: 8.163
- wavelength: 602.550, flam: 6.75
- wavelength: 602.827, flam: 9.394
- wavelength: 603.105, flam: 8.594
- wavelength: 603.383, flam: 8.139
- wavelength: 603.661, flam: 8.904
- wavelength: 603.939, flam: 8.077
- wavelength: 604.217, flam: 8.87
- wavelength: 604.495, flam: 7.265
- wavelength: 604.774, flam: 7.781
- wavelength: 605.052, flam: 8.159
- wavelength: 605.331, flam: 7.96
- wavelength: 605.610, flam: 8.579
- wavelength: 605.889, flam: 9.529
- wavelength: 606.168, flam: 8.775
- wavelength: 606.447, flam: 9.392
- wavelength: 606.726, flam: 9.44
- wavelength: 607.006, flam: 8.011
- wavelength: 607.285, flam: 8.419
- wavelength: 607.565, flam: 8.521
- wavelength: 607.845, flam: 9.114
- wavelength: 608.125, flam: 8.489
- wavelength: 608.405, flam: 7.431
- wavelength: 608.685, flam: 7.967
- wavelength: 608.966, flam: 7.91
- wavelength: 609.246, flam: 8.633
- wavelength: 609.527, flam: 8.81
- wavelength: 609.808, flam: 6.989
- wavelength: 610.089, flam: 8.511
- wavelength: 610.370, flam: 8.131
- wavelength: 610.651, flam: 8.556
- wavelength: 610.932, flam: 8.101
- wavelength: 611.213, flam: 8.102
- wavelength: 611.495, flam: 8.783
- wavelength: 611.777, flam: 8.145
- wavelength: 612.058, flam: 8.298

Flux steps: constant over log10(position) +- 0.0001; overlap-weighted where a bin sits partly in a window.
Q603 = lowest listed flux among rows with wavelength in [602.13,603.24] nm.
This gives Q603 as 6.75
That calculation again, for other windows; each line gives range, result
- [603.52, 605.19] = 7.265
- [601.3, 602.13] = 8.246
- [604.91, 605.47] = 7.96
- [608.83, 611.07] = 6.989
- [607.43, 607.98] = 8.521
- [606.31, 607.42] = 8.011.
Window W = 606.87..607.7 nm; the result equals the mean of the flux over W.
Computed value 8.32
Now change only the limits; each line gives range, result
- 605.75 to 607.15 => 9.03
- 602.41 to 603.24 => 8.24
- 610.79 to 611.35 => 8.11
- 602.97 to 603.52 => 8.36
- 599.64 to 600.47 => 8.57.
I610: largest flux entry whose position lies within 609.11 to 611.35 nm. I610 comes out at 8.81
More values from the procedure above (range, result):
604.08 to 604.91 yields 8.87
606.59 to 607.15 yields 9.44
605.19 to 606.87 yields 9.529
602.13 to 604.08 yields 9.394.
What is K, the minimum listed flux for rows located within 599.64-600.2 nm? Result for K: 8.162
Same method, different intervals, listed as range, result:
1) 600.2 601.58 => 8.107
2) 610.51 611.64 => 8.101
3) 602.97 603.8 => 8.139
